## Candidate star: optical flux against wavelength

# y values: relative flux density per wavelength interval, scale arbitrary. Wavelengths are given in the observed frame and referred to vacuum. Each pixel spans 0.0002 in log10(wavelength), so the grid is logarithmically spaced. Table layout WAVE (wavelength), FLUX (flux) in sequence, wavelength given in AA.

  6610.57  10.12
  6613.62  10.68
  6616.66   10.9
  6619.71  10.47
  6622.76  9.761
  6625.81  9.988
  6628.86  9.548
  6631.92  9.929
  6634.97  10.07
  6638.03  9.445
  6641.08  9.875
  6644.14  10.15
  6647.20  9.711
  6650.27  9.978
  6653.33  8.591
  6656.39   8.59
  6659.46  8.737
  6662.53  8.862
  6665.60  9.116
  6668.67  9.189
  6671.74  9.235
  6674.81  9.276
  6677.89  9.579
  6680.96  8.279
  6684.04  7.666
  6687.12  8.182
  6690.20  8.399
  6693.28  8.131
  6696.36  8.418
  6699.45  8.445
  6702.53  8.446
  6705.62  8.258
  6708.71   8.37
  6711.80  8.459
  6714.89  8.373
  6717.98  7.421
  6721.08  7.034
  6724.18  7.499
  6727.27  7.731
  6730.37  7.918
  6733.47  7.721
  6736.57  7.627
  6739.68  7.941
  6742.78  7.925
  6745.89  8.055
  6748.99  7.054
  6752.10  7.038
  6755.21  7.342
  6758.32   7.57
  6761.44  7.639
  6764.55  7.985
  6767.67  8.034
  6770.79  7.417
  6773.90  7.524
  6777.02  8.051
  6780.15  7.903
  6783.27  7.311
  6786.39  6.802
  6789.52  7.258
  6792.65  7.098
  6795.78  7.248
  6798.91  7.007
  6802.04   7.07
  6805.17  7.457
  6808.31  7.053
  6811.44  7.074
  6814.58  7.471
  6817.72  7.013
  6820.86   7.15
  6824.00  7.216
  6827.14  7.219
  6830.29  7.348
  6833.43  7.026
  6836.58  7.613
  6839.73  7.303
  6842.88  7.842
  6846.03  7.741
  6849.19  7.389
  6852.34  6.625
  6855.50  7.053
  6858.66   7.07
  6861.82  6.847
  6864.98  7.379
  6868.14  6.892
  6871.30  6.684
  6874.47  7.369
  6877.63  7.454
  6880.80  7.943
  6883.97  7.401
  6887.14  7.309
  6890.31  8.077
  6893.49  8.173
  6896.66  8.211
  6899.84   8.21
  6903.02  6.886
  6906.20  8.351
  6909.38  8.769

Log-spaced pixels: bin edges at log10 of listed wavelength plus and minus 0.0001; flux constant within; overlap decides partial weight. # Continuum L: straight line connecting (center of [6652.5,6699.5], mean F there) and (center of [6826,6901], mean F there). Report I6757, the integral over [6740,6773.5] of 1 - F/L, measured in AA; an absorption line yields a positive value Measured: 2.1 AA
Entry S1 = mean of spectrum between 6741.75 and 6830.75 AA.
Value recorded 7.39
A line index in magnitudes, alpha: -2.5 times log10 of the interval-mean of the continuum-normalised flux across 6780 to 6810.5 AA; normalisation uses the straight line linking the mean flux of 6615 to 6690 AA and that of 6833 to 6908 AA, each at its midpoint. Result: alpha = 0.13 mag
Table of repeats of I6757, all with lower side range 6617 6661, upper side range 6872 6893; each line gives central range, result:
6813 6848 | 2.9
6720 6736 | 2.3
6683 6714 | 2.9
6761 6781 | 1.7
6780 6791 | 1.5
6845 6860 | 1.3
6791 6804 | 1.9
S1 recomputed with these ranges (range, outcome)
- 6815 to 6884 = 7.25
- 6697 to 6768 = 7.82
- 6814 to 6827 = 7.2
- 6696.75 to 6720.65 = 8.2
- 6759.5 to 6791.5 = 7.58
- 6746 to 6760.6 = 7.35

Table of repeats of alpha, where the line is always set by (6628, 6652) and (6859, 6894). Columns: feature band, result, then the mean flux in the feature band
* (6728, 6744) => 0.13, 7.82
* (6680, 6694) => 0.15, 8.12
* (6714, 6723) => 0.19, 7.54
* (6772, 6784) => 0.09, 7.72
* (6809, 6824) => 0.12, 7.18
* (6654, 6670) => 0.09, 8.88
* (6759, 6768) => 0.10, 7.83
